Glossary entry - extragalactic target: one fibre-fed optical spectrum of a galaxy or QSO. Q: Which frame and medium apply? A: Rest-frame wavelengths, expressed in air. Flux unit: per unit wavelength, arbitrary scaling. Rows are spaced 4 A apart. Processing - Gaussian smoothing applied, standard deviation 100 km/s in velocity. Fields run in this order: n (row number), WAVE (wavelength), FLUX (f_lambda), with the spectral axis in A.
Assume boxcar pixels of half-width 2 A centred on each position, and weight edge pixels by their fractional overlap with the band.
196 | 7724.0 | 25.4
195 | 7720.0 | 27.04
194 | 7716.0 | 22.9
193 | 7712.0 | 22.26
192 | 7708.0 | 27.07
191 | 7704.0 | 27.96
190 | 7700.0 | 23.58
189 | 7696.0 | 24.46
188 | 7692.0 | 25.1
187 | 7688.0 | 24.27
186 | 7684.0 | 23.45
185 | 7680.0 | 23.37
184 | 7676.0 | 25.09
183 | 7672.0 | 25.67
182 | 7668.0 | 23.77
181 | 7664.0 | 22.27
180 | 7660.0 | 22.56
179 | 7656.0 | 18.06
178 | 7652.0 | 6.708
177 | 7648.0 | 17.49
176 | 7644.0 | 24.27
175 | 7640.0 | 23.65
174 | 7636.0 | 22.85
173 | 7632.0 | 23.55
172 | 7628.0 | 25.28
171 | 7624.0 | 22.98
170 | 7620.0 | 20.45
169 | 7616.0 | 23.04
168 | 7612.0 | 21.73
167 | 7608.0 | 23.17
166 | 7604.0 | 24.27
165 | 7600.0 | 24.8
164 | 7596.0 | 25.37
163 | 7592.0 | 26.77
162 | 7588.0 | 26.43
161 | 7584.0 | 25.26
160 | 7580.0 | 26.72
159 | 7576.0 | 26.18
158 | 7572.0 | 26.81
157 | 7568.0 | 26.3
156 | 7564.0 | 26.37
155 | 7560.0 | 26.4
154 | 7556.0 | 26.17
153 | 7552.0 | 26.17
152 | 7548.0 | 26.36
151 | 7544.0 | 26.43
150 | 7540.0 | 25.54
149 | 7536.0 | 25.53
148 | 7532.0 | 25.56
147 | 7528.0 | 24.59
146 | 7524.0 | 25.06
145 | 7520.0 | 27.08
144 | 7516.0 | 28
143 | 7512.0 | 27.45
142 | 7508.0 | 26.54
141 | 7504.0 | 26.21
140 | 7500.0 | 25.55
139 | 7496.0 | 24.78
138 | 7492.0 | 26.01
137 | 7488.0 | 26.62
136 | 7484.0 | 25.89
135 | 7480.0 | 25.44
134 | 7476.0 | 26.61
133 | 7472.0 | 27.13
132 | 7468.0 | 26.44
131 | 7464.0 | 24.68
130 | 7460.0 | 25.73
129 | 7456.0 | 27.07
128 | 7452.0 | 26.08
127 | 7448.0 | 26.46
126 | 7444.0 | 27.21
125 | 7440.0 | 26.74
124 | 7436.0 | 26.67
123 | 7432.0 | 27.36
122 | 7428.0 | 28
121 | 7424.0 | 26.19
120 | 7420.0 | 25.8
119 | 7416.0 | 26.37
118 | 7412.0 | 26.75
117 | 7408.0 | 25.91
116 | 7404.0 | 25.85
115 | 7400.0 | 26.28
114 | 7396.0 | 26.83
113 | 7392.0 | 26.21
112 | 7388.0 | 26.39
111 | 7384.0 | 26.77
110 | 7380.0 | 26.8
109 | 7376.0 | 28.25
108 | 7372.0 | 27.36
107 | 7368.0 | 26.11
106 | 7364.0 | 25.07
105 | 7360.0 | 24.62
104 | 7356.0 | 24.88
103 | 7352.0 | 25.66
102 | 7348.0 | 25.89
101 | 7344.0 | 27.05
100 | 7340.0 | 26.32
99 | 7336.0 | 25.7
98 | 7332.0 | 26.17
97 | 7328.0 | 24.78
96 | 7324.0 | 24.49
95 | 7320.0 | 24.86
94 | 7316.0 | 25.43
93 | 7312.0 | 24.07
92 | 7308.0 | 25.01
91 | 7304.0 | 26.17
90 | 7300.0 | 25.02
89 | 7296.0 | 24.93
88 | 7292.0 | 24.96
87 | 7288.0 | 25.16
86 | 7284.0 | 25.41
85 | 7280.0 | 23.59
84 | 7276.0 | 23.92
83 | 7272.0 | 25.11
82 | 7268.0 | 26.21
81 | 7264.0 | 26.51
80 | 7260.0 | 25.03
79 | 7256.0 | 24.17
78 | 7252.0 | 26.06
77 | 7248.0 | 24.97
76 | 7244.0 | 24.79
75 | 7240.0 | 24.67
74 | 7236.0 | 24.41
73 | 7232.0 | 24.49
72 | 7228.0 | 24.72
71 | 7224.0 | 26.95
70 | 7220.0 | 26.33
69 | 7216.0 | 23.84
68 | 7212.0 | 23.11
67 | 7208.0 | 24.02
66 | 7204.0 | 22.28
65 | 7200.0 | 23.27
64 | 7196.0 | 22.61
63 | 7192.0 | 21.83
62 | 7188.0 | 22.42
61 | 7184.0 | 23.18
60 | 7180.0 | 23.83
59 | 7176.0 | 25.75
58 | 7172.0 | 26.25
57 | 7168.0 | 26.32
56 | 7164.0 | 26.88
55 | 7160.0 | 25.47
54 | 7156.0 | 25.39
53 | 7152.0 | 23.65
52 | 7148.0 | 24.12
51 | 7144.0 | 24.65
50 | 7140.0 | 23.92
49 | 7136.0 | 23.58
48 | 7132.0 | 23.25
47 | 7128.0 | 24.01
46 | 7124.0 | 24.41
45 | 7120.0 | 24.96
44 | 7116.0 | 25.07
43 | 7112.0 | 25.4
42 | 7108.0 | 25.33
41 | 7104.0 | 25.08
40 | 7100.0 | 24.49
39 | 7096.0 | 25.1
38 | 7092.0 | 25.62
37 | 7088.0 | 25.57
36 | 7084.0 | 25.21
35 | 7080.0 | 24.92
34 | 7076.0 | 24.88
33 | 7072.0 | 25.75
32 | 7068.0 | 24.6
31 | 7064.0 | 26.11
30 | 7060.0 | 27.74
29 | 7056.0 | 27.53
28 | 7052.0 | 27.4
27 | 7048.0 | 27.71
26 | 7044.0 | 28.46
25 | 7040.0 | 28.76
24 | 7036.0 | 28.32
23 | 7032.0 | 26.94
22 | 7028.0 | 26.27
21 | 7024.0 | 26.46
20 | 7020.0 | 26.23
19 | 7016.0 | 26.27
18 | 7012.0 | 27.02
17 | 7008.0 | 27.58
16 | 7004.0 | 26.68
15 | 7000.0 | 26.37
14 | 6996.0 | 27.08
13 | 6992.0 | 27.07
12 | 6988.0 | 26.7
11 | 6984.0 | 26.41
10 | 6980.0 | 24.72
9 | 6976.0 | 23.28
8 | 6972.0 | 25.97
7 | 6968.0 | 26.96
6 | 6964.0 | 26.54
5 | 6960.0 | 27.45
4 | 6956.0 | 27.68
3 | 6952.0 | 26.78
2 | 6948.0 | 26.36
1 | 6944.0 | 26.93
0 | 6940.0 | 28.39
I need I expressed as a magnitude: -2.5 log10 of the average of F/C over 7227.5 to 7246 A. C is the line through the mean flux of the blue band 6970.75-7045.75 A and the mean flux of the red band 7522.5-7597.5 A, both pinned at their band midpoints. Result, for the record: 0.08 mag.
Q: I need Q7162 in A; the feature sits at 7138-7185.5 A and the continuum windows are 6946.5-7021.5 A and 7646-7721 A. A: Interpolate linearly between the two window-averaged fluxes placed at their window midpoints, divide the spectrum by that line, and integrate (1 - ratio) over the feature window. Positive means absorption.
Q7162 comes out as 1.0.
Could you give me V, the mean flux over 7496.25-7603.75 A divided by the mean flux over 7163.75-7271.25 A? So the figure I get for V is 1.06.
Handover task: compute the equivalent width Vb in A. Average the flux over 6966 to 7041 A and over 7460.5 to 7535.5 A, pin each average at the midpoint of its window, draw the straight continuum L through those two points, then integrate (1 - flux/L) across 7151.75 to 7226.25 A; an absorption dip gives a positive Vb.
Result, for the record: 5.6 A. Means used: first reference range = 26.6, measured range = 24.4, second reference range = 26.1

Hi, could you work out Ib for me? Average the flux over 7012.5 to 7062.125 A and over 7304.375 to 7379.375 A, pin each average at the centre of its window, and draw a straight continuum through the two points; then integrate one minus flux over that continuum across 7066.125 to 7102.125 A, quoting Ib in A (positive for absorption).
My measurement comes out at 2.6 A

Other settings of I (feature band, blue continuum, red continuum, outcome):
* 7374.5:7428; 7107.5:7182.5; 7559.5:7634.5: -0.07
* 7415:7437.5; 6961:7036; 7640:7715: -0.12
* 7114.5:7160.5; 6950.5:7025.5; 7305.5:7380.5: 0.08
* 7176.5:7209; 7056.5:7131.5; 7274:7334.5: 0.09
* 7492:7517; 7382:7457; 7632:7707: -0.05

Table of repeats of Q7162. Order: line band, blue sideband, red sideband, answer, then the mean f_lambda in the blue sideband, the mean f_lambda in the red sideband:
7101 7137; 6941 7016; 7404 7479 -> 2.63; 26.5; 26.5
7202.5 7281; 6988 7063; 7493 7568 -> 5.68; 27.2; 26.1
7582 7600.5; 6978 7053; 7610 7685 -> -2.87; 27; 21.9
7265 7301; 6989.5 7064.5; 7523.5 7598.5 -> 2.24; 27.2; 26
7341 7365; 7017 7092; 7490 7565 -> 0.63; 26.6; 26.1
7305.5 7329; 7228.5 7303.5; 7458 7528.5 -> 0.41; 25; 26.1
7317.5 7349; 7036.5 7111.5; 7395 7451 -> 0.99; 26.2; 26.6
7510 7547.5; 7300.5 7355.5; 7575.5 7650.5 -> -2.92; 25.5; 23.7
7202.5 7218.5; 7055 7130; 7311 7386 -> 1.33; 25.3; 25.8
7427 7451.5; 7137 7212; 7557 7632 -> -2.34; 24.2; 24.9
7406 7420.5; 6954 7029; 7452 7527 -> 0.00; 26.5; 26.2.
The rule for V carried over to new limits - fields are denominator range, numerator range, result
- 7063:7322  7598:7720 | 0.93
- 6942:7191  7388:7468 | 1.02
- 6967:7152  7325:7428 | 1.01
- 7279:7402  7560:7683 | 0.91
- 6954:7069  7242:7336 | 0.94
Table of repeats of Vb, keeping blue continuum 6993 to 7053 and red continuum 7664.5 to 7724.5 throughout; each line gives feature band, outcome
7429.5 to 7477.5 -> -1.80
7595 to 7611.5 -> 0.61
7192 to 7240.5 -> 4.28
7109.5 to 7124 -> 0.96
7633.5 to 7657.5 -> 5.71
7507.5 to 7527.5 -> -1.06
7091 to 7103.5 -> 0.87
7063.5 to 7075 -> 0.70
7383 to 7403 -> -0.51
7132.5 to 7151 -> 1.90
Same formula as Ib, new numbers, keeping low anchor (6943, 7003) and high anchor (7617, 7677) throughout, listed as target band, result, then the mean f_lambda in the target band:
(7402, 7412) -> -1.2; 26.1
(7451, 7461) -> -1.5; 26.4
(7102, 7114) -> 0.1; 25.3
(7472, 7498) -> -3.7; 26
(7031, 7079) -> -2.1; 27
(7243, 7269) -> -1.1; 25.4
